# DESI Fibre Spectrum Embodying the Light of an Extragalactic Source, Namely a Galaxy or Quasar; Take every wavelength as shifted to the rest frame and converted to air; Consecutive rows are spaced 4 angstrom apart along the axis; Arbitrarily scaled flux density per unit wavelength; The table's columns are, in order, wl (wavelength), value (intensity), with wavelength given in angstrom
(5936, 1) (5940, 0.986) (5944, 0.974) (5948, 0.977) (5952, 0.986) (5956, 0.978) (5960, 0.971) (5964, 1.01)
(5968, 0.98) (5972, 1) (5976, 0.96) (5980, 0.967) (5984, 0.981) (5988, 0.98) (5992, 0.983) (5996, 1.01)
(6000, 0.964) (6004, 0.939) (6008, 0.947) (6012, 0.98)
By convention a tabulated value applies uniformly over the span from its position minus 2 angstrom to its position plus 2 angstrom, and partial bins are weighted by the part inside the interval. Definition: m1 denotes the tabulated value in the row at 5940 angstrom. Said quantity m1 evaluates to 0.986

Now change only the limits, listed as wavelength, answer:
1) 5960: 0.971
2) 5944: 0.974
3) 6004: 0.939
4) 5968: 0.98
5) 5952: 0.986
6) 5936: 1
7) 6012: 0.98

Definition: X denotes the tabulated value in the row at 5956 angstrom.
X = 0.978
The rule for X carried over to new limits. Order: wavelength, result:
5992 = 0.983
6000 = 0.964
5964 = 1.01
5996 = 1.01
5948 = 0.977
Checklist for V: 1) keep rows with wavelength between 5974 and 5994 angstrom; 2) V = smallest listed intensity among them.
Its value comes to 0.96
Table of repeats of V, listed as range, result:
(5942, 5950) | 0.974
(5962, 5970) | 0.98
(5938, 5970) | 0.971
